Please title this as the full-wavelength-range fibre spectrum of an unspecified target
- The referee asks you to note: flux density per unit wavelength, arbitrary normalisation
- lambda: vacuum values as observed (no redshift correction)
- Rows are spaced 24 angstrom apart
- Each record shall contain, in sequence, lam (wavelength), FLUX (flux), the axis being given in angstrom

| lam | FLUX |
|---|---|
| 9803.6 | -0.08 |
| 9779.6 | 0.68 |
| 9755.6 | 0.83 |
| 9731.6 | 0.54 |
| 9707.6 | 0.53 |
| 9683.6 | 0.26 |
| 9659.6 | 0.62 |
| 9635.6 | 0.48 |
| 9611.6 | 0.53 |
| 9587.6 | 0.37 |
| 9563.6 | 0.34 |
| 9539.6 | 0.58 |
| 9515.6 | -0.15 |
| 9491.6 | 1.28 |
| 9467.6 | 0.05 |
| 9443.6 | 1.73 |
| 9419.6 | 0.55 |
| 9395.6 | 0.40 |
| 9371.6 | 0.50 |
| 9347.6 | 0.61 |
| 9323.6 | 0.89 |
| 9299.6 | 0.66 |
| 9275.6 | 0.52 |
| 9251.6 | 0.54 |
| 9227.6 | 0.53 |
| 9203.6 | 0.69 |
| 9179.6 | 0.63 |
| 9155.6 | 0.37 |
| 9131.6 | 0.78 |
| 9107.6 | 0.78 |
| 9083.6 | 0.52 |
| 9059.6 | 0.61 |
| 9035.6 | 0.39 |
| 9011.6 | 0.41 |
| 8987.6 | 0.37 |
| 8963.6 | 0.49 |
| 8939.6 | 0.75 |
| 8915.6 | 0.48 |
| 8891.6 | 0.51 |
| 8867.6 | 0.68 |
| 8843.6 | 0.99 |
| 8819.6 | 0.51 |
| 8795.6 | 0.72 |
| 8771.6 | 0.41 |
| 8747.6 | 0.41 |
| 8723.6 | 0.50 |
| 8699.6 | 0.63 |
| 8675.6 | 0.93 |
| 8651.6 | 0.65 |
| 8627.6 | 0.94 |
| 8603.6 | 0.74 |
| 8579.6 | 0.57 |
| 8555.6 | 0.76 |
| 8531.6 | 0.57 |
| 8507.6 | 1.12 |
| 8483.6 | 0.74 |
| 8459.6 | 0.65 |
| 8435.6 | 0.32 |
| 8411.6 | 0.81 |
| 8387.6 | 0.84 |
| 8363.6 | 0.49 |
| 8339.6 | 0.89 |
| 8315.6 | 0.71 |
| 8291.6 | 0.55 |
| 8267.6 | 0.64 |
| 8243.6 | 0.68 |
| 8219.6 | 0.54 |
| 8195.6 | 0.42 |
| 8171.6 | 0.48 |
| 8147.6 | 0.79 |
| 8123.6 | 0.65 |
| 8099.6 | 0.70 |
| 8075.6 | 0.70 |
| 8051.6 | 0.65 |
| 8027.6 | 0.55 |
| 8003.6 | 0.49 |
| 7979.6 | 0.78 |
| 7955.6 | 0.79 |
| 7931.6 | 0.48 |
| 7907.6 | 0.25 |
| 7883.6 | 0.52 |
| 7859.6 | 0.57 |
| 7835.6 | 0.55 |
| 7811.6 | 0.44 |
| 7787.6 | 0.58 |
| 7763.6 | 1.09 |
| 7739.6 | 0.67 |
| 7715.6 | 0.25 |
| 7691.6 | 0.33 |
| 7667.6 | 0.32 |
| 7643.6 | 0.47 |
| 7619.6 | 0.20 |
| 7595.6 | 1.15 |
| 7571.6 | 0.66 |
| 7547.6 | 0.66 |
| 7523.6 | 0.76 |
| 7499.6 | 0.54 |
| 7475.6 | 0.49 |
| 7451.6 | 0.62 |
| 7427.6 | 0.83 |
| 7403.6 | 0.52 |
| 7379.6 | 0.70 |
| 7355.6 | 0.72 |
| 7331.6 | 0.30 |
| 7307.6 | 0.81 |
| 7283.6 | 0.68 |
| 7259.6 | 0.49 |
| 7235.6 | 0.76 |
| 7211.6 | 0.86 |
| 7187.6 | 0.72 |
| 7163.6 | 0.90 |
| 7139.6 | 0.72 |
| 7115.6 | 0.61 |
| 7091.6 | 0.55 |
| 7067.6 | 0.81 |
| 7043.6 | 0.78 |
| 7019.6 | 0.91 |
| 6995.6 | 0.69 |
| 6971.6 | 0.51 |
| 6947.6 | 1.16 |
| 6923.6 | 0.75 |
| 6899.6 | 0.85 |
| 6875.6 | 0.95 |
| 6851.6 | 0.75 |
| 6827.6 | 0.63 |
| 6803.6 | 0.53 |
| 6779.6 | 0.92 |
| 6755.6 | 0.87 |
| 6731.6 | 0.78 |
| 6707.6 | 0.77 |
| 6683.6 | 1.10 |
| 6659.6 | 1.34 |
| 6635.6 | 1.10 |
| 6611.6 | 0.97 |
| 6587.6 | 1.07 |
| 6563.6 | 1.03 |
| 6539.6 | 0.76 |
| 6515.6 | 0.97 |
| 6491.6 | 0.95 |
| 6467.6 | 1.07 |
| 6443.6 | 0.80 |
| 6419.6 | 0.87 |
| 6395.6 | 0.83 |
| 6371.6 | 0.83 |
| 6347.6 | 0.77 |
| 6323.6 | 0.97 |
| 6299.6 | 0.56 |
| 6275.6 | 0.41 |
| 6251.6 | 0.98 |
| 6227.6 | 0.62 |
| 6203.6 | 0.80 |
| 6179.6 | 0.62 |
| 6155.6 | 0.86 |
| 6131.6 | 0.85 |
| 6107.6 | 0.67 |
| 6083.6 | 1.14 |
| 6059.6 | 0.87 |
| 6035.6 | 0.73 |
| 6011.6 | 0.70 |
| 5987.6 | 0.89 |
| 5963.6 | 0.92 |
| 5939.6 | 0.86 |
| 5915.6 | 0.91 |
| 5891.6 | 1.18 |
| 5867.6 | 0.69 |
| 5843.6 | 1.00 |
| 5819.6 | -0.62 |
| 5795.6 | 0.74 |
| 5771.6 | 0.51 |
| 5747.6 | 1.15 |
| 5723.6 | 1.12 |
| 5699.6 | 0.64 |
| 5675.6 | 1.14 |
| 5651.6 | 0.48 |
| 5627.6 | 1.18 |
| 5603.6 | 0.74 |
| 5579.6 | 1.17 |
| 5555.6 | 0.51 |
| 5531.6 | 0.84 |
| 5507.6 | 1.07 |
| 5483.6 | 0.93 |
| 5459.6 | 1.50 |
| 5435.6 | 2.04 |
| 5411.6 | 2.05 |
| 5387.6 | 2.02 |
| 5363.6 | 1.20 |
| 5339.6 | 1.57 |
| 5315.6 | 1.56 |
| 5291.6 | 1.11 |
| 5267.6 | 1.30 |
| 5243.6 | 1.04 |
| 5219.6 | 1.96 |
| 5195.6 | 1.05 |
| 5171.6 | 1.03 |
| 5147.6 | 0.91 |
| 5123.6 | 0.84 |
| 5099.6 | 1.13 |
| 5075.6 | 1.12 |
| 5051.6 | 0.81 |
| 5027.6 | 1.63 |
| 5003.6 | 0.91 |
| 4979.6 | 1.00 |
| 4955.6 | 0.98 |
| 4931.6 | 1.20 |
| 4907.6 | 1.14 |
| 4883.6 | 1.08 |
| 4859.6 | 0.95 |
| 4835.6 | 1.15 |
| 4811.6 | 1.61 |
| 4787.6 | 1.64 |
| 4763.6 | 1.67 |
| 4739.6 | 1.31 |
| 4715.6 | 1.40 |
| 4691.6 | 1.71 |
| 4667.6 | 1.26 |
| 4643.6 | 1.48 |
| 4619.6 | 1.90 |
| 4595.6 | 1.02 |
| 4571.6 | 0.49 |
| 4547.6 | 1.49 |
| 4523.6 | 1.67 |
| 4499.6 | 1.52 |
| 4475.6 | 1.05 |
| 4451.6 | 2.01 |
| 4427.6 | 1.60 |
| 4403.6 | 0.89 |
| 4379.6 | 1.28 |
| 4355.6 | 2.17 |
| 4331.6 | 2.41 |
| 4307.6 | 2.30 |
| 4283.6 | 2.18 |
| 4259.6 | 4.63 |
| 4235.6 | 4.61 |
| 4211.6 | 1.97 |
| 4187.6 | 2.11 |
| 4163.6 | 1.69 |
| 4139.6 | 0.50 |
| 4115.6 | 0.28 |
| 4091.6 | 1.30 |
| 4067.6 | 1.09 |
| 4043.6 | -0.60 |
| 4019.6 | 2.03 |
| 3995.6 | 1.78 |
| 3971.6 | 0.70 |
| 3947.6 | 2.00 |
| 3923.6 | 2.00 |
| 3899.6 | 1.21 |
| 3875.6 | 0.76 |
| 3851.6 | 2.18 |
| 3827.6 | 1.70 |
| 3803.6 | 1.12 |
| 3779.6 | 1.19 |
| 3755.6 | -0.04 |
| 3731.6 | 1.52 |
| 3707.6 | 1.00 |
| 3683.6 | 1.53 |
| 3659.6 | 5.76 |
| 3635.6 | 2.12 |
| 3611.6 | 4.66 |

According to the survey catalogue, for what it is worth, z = 2.488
